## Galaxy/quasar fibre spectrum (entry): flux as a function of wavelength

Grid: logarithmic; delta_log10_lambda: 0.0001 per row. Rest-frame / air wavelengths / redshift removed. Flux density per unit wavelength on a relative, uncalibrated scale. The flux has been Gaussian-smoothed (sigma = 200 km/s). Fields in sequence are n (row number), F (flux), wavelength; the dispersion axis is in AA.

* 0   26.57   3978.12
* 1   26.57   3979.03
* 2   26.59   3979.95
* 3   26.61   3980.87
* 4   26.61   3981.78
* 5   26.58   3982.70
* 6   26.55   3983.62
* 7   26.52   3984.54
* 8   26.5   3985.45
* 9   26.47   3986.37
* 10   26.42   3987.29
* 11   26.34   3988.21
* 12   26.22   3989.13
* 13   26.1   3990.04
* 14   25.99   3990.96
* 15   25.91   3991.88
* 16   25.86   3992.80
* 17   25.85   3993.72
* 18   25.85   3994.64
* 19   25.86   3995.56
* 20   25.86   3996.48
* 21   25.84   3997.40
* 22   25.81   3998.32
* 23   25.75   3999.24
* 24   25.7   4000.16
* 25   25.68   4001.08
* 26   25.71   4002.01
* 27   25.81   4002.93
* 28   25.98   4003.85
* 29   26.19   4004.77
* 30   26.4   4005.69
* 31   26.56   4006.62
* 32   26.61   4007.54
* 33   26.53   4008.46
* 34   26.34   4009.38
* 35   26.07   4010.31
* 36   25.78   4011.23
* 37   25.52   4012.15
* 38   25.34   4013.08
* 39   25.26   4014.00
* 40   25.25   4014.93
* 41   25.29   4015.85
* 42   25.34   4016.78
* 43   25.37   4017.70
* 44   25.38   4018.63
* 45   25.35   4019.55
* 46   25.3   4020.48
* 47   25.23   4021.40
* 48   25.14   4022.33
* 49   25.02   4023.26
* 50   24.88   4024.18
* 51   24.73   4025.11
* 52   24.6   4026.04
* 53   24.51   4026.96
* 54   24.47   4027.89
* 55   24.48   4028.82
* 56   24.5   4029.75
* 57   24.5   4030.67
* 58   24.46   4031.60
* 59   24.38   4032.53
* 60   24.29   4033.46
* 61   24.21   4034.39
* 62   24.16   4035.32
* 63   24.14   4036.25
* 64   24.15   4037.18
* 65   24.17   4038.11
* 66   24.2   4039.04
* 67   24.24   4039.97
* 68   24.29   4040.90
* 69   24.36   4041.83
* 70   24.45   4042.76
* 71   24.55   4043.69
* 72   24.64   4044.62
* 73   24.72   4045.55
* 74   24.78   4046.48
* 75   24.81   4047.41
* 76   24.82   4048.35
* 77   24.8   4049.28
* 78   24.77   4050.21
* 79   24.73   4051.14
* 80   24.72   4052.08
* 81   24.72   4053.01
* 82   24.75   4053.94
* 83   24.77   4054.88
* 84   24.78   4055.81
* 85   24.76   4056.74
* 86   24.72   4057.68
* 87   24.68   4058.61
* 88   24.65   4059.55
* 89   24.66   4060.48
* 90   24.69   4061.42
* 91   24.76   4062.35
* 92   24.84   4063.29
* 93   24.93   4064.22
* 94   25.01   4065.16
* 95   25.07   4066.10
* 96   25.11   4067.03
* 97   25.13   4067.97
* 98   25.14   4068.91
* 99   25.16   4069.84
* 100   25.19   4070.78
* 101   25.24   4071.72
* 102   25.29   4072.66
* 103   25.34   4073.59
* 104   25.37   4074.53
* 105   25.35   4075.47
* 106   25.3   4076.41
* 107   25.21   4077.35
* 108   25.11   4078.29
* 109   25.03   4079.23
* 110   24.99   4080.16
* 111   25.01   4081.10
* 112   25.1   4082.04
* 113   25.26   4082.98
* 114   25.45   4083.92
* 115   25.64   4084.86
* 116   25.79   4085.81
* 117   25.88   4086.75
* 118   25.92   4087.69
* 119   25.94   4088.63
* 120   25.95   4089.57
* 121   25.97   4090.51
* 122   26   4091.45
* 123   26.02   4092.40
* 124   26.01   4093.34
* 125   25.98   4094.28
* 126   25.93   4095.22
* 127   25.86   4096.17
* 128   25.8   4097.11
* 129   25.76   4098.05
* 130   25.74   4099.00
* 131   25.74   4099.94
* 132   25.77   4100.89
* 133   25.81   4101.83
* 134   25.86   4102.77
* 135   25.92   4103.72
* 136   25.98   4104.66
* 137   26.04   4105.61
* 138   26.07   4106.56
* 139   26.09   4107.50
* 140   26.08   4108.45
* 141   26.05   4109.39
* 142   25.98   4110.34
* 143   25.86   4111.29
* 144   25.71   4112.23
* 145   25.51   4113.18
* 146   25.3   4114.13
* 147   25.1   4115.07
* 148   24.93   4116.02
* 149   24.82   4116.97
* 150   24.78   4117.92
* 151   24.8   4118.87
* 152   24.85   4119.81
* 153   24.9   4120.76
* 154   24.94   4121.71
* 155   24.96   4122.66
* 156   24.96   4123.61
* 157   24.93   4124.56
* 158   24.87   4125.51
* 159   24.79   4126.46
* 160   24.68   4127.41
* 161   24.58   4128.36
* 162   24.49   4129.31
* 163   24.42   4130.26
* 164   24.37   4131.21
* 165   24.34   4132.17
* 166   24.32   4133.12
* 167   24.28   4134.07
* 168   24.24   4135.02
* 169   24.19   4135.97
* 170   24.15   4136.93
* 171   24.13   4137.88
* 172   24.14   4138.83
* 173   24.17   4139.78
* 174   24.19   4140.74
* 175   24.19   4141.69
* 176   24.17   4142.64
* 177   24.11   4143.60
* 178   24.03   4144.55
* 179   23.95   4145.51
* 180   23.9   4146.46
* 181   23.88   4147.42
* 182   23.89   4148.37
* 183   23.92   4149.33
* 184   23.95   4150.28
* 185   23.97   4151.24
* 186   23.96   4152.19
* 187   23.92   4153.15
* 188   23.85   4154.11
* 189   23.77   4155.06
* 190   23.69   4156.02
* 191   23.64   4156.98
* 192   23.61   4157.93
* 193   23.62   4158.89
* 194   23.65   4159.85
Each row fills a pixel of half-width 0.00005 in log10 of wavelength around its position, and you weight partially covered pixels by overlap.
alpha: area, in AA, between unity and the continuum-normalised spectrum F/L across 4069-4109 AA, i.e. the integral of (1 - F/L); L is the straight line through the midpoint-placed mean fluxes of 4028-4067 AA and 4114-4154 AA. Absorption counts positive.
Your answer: -1.9 AA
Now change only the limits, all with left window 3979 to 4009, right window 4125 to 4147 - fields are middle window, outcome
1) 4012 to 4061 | 1.7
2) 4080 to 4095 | -0.5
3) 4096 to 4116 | -0.9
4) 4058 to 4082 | 0.1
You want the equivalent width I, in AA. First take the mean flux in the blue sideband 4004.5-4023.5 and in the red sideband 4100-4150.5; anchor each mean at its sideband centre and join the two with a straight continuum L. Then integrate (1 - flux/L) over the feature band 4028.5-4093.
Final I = 1.0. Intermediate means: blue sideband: 25.7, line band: 24.9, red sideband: 24.8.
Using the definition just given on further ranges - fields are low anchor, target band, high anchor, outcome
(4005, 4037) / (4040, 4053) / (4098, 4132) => 0.3 AA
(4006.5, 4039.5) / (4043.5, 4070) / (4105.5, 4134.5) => 0.2 AA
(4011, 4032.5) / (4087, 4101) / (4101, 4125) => -0.3 AA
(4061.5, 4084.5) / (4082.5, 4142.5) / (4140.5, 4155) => -1.7 AA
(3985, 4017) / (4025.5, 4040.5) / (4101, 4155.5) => 0.8 AA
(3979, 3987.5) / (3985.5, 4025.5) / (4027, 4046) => -0.2 AA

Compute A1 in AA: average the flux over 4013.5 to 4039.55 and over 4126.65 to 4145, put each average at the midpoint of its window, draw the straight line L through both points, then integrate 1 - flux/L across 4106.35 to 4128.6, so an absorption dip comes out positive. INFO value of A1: -0.79 AA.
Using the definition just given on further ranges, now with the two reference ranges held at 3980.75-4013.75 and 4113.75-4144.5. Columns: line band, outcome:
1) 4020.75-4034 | 0.6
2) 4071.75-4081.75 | 0.0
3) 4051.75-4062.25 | 0.3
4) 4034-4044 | 0.5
